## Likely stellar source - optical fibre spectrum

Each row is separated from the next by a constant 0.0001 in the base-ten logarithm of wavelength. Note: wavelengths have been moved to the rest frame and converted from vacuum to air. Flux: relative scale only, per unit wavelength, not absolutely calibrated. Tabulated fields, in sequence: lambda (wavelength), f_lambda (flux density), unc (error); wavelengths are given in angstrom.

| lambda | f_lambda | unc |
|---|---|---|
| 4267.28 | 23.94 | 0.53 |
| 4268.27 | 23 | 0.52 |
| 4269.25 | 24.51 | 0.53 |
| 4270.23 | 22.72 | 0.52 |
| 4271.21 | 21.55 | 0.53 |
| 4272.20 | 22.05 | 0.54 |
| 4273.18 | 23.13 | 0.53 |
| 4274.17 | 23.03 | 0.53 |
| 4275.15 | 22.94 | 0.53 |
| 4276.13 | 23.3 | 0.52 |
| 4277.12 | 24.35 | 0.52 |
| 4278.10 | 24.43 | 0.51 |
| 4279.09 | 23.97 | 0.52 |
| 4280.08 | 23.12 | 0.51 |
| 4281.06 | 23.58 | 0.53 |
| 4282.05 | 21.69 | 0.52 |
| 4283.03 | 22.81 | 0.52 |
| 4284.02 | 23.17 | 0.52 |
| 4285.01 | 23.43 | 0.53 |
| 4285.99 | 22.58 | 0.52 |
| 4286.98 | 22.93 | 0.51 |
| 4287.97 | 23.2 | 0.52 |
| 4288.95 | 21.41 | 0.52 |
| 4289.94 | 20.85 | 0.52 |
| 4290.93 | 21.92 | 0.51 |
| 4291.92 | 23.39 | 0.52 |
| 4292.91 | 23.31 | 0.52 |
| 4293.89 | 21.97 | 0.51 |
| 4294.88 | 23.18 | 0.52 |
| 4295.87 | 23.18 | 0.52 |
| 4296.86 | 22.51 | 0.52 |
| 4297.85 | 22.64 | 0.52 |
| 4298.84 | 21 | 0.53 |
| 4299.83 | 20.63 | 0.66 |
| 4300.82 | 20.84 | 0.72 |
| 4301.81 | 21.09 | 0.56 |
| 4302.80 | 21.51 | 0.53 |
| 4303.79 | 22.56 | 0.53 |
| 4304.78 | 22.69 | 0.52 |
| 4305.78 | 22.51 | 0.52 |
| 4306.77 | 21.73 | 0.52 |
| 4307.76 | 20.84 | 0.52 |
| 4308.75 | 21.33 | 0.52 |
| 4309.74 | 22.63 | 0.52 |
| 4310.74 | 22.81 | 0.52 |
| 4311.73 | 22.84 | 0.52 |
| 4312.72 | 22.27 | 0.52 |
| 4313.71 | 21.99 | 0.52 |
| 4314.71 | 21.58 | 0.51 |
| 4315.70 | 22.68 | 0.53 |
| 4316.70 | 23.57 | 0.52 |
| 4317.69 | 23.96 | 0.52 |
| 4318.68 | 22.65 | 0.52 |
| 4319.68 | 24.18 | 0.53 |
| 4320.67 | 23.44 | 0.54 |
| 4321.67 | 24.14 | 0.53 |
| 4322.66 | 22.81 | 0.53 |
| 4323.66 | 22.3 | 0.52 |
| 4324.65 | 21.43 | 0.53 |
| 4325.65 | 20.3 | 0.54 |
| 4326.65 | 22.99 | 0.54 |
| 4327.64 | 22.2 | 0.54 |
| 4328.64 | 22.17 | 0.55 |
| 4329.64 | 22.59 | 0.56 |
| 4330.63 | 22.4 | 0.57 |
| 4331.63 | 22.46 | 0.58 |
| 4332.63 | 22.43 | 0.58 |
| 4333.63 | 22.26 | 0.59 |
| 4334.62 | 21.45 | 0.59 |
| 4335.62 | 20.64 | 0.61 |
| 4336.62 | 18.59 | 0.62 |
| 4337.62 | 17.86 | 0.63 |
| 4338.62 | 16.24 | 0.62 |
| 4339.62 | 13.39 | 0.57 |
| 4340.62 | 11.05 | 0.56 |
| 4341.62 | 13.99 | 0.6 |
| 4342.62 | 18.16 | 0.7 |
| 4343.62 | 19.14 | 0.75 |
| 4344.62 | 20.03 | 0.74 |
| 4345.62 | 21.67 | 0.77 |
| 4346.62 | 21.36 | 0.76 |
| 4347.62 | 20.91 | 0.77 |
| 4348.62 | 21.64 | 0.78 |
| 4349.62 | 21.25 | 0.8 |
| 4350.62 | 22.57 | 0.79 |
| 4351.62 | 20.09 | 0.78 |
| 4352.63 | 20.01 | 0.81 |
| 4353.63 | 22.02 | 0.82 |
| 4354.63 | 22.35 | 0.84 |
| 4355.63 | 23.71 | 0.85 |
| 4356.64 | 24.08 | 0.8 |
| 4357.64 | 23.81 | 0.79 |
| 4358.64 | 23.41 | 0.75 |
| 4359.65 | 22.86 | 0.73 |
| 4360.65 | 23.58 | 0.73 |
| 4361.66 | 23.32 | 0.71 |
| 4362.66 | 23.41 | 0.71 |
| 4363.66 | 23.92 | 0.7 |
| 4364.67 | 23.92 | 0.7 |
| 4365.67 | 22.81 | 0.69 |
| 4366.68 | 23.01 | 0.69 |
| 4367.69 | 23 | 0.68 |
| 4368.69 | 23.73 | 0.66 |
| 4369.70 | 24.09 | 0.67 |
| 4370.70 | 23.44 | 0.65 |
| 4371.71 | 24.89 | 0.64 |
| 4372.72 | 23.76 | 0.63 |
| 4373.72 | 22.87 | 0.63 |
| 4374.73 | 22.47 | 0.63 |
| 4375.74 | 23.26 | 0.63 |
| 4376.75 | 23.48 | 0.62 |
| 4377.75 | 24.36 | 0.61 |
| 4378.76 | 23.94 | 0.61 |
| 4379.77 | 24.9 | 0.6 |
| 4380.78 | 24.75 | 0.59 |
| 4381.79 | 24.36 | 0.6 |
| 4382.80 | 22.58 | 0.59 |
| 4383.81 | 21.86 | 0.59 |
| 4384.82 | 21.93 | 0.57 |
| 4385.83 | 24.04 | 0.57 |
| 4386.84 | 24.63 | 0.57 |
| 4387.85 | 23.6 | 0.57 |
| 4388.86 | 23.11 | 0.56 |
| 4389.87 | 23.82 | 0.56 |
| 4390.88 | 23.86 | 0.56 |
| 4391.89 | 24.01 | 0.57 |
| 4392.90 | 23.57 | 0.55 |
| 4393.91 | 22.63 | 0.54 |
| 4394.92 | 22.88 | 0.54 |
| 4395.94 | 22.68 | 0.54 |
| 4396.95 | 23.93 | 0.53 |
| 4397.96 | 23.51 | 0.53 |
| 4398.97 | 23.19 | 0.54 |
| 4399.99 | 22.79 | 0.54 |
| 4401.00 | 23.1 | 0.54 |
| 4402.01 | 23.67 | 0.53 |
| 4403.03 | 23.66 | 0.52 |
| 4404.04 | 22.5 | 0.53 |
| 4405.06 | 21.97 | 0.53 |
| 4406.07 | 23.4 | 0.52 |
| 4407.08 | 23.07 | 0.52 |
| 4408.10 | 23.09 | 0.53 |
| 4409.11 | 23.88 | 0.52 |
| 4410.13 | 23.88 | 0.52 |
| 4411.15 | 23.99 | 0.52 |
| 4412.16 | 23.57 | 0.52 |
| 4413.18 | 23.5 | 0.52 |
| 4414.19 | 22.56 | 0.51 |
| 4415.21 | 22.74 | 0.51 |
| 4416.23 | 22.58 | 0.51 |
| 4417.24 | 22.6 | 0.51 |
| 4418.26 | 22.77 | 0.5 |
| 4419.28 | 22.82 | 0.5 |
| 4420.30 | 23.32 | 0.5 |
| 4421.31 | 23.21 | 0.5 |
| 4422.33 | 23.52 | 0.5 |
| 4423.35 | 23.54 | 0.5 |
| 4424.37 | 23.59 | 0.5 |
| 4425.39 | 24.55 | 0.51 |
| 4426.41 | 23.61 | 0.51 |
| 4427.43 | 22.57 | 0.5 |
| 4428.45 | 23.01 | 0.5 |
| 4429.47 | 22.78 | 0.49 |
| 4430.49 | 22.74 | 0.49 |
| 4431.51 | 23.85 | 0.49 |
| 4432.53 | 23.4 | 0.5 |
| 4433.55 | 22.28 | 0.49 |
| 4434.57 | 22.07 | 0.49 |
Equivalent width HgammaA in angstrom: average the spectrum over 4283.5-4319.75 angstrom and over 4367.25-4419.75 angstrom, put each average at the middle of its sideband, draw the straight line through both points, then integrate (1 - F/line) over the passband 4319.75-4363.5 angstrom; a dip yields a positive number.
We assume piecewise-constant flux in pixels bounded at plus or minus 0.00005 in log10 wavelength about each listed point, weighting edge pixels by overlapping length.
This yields 3.2 angstrom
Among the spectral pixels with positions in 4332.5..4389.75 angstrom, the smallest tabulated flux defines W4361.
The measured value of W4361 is 11.05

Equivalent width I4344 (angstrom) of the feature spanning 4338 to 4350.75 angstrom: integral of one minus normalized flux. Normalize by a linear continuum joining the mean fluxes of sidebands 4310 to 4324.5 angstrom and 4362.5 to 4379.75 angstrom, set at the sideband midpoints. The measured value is 2.6 angstrom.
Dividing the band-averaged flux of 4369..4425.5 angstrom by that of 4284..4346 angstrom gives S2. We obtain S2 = 1.09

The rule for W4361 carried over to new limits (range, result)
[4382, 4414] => 21.86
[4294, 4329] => 20.3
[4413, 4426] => 22.56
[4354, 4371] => 22.35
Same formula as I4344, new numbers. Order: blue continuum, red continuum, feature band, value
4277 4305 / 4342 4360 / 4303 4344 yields 1.6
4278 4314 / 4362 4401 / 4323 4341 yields 2.1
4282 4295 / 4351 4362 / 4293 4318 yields 0.5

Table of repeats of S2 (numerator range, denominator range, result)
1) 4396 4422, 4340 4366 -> 1.09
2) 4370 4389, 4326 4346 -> 1.21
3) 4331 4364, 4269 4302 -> 0.91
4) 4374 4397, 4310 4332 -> 1.04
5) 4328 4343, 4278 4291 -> 0.84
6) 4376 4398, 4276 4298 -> 1.03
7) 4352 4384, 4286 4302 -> 1.05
